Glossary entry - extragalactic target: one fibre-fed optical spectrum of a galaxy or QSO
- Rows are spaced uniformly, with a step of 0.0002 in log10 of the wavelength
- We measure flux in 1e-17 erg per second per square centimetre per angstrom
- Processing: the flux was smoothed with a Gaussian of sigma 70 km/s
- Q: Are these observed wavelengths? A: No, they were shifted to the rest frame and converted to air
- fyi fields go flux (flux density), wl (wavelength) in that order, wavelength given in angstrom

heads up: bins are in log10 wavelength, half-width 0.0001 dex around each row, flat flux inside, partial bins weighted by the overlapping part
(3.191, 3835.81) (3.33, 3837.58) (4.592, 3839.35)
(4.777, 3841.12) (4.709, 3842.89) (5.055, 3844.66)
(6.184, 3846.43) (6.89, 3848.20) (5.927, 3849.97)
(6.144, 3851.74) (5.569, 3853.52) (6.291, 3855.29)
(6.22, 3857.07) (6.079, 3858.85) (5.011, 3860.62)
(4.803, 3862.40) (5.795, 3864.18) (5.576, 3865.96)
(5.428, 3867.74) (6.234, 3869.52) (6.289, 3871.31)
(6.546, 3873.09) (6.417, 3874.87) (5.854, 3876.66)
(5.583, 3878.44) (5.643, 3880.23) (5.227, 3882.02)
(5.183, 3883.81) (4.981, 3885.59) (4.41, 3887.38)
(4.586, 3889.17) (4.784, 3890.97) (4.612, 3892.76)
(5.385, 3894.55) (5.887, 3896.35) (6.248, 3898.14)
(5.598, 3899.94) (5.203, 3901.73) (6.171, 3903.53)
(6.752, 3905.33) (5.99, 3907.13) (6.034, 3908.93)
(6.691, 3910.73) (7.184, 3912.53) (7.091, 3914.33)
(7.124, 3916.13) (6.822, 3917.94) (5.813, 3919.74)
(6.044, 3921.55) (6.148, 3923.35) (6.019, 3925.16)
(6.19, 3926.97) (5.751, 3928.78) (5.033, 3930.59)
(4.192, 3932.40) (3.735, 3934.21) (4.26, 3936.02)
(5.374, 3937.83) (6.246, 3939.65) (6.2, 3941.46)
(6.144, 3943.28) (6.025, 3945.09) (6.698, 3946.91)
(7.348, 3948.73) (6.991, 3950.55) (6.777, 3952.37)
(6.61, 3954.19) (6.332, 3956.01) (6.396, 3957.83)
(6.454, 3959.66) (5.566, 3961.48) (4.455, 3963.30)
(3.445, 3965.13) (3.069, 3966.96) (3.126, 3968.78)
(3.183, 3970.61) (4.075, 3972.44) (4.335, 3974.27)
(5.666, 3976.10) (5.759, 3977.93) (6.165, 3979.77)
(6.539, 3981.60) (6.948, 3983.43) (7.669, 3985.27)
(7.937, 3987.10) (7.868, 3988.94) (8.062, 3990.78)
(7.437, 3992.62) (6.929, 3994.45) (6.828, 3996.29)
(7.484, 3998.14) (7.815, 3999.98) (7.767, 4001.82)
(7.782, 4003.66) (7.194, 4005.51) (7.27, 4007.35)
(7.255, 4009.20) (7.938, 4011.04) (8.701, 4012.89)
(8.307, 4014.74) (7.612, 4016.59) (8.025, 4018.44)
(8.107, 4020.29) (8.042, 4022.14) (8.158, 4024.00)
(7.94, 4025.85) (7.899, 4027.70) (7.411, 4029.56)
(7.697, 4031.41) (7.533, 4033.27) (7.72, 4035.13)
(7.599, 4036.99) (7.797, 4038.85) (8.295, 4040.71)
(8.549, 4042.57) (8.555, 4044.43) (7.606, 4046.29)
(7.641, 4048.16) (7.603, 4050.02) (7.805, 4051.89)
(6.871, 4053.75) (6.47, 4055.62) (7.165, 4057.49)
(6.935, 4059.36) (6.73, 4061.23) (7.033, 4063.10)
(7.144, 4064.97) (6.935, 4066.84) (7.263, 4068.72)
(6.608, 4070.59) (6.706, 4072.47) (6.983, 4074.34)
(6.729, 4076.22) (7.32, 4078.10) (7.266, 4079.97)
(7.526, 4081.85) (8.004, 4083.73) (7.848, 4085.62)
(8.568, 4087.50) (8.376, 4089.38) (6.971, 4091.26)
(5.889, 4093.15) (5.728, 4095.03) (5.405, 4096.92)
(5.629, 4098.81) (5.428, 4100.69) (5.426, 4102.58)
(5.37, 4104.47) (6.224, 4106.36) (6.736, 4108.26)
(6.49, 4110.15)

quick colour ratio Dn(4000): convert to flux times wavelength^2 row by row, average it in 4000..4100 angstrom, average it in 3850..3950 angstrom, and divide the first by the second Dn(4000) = 1.38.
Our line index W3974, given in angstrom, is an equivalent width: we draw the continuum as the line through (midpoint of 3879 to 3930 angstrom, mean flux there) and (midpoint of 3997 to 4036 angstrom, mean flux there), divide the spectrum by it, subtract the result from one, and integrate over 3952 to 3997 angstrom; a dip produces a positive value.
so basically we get 7.5 angstrom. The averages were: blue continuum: 5.84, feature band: 5.89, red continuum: 7.79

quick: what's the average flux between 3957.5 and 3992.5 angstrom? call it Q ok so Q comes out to 5.65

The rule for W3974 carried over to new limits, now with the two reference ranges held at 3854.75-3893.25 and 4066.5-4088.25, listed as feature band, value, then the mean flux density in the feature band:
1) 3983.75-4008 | -3.44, 7.53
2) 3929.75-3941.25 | 2.24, 4.89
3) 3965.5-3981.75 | 4.77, 4.53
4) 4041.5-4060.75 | -1.17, 7.51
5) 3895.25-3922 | -2.18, 6.31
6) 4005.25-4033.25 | -4.29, 7.84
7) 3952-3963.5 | 0.20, 6.16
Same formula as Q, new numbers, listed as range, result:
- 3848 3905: 5.64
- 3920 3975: 5.41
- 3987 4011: 7.51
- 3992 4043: 7.75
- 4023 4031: 7.85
